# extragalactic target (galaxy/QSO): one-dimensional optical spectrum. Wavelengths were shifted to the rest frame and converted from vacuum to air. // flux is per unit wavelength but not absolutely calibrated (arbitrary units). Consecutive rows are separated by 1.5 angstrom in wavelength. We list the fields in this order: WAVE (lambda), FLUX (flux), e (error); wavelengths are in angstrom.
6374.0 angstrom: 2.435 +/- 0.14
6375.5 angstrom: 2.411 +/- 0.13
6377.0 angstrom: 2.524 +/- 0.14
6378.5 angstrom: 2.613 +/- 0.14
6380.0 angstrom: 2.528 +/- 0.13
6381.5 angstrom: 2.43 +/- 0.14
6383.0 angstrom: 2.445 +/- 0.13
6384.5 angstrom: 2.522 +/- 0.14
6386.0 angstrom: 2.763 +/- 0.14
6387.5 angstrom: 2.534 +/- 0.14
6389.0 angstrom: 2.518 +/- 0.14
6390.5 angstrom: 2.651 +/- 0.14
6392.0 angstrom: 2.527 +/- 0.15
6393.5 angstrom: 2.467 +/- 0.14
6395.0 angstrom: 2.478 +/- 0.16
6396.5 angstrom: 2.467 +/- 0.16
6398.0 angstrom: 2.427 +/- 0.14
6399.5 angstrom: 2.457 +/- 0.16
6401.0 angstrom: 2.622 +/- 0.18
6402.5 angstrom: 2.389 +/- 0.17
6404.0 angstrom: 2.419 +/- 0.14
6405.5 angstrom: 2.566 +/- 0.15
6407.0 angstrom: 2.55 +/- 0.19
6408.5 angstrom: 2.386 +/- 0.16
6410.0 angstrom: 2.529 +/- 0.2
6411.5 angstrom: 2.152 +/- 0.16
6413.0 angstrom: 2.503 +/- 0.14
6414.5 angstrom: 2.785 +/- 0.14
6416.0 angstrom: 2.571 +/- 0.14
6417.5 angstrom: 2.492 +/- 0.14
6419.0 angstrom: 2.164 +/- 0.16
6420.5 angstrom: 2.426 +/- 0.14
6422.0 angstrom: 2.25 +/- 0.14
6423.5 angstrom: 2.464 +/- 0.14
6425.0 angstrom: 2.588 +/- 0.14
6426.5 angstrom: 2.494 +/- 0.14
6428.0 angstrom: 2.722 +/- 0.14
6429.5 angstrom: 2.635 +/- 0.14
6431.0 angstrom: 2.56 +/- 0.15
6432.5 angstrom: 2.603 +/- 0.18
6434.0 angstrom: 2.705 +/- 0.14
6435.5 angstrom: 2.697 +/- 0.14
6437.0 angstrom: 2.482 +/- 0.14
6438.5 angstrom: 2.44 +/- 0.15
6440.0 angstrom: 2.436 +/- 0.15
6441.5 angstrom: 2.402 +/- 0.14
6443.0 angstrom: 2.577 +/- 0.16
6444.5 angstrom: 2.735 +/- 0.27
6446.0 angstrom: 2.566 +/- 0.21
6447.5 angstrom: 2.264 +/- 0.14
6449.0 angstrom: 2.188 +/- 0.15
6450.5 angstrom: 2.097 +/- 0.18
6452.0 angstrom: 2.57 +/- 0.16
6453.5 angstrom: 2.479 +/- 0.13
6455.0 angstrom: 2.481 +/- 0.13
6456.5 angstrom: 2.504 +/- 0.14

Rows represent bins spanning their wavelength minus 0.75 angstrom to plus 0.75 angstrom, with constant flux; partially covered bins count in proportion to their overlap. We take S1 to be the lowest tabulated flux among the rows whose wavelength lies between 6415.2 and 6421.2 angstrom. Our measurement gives 2.164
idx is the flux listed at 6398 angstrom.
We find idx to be 2.427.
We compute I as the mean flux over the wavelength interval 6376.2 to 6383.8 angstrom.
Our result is 2.51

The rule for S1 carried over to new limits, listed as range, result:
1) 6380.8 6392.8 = 2.43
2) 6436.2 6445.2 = 2.402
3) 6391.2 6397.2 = 2.467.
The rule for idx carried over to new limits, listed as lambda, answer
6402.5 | 2.389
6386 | 2.763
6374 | 2.435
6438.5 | 2.44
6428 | 2.722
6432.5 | 2.603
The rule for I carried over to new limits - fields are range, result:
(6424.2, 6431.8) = 2.6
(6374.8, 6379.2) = 2.52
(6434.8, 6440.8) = 2.51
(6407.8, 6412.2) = 2.36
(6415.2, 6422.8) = 2.38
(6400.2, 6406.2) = 2.5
